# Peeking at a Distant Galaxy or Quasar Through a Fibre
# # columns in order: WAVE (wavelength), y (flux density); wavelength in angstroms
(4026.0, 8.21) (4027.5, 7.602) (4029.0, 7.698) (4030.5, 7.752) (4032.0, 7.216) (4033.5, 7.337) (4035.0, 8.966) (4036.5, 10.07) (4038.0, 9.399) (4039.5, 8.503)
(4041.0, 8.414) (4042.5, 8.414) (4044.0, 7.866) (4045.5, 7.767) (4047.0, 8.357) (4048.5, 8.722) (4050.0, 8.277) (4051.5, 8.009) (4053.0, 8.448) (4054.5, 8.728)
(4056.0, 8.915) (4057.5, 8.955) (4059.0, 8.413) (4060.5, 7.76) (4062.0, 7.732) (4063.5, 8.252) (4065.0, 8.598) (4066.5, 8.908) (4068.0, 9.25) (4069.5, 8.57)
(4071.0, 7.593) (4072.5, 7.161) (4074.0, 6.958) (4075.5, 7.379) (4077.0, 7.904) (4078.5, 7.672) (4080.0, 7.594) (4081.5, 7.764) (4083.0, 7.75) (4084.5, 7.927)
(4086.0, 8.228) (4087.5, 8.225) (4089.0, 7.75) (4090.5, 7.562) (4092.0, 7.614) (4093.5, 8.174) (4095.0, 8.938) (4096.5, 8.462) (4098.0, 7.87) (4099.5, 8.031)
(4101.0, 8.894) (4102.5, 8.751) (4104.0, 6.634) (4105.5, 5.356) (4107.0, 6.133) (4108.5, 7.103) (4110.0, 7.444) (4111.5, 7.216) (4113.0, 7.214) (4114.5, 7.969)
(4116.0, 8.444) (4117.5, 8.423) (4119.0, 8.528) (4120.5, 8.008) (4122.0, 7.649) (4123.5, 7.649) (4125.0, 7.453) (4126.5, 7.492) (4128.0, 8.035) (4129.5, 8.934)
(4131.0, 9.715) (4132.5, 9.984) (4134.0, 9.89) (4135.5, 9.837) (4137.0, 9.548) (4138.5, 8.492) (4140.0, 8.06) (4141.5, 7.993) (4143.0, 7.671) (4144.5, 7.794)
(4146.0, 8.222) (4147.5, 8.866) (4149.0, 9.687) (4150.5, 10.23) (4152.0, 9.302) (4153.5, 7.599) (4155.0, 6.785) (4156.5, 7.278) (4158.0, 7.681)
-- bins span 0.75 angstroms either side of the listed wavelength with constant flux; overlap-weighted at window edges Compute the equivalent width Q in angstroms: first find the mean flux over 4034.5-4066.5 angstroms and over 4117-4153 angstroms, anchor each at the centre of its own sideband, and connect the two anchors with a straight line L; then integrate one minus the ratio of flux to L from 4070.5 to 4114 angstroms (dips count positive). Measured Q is 4.8 angstroms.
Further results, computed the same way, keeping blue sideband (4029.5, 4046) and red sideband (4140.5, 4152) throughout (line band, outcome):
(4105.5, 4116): 1.7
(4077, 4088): 0.8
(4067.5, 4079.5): 0.9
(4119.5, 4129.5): 0.9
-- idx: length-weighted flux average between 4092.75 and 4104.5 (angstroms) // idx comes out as 8.25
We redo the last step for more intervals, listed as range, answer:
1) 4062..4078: 8.04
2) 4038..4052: 8.32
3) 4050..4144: 8.09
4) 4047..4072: 8.43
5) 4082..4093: 7.87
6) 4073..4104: 7.93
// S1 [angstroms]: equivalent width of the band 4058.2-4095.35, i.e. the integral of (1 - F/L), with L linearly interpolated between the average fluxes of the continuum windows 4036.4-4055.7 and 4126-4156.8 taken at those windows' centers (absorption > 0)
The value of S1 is 2.5 angstroms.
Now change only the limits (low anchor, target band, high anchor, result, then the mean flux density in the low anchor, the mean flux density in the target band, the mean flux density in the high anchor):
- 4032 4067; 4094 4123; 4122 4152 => 2.9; 8.44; 7.74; 8.7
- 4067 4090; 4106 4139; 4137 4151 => 0.6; 7.86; 8.21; 8.58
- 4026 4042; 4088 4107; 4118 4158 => 1.4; 8.29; 7.77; 8.47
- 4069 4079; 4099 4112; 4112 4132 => 1.1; 7.58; 7.27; 8.13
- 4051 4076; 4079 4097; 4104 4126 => -0.3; 8.22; 7.99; 7.44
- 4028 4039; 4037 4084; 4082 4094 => -0.5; 8.33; 8.2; 7.9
